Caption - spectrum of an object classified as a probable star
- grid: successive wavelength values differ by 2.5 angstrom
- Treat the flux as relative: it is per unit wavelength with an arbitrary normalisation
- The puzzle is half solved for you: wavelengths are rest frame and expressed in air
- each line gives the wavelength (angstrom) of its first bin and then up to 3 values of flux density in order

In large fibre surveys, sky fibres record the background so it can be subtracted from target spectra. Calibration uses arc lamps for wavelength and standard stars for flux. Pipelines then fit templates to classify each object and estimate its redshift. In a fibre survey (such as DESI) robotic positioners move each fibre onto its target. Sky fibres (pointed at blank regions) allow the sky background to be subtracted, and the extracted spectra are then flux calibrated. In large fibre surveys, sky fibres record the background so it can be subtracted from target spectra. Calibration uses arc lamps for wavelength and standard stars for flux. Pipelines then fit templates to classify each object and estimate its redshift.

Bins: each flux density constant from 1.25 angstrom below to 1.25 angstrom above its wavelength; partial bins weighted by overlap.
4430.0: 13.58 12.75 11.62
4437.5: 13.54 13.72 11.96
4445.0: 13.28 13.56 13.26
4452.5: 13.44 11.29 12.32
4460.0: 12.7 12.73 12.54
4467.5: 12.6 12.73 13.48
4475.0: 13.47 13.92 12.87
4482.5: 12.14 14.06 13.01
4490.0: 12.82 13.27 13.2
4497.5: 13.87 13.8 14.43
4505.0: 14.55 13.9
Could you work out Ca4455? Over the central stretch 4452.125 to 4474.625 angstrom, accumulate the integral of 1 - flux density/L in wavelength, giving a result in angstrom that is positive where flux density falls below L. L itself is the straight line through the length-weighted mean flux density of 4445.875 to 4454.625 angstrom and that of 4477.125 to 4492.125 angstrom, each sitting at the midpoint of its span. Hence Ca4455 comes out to 0.9 angstrom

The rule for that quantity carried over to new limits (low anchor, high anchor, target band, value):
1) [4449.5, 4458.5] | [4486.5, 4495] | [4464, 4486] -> -0.4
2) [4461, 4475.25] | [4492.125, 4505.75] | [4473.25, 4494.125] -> 0.3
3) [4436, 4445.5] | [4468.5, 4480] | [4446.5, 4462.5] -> 0.5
